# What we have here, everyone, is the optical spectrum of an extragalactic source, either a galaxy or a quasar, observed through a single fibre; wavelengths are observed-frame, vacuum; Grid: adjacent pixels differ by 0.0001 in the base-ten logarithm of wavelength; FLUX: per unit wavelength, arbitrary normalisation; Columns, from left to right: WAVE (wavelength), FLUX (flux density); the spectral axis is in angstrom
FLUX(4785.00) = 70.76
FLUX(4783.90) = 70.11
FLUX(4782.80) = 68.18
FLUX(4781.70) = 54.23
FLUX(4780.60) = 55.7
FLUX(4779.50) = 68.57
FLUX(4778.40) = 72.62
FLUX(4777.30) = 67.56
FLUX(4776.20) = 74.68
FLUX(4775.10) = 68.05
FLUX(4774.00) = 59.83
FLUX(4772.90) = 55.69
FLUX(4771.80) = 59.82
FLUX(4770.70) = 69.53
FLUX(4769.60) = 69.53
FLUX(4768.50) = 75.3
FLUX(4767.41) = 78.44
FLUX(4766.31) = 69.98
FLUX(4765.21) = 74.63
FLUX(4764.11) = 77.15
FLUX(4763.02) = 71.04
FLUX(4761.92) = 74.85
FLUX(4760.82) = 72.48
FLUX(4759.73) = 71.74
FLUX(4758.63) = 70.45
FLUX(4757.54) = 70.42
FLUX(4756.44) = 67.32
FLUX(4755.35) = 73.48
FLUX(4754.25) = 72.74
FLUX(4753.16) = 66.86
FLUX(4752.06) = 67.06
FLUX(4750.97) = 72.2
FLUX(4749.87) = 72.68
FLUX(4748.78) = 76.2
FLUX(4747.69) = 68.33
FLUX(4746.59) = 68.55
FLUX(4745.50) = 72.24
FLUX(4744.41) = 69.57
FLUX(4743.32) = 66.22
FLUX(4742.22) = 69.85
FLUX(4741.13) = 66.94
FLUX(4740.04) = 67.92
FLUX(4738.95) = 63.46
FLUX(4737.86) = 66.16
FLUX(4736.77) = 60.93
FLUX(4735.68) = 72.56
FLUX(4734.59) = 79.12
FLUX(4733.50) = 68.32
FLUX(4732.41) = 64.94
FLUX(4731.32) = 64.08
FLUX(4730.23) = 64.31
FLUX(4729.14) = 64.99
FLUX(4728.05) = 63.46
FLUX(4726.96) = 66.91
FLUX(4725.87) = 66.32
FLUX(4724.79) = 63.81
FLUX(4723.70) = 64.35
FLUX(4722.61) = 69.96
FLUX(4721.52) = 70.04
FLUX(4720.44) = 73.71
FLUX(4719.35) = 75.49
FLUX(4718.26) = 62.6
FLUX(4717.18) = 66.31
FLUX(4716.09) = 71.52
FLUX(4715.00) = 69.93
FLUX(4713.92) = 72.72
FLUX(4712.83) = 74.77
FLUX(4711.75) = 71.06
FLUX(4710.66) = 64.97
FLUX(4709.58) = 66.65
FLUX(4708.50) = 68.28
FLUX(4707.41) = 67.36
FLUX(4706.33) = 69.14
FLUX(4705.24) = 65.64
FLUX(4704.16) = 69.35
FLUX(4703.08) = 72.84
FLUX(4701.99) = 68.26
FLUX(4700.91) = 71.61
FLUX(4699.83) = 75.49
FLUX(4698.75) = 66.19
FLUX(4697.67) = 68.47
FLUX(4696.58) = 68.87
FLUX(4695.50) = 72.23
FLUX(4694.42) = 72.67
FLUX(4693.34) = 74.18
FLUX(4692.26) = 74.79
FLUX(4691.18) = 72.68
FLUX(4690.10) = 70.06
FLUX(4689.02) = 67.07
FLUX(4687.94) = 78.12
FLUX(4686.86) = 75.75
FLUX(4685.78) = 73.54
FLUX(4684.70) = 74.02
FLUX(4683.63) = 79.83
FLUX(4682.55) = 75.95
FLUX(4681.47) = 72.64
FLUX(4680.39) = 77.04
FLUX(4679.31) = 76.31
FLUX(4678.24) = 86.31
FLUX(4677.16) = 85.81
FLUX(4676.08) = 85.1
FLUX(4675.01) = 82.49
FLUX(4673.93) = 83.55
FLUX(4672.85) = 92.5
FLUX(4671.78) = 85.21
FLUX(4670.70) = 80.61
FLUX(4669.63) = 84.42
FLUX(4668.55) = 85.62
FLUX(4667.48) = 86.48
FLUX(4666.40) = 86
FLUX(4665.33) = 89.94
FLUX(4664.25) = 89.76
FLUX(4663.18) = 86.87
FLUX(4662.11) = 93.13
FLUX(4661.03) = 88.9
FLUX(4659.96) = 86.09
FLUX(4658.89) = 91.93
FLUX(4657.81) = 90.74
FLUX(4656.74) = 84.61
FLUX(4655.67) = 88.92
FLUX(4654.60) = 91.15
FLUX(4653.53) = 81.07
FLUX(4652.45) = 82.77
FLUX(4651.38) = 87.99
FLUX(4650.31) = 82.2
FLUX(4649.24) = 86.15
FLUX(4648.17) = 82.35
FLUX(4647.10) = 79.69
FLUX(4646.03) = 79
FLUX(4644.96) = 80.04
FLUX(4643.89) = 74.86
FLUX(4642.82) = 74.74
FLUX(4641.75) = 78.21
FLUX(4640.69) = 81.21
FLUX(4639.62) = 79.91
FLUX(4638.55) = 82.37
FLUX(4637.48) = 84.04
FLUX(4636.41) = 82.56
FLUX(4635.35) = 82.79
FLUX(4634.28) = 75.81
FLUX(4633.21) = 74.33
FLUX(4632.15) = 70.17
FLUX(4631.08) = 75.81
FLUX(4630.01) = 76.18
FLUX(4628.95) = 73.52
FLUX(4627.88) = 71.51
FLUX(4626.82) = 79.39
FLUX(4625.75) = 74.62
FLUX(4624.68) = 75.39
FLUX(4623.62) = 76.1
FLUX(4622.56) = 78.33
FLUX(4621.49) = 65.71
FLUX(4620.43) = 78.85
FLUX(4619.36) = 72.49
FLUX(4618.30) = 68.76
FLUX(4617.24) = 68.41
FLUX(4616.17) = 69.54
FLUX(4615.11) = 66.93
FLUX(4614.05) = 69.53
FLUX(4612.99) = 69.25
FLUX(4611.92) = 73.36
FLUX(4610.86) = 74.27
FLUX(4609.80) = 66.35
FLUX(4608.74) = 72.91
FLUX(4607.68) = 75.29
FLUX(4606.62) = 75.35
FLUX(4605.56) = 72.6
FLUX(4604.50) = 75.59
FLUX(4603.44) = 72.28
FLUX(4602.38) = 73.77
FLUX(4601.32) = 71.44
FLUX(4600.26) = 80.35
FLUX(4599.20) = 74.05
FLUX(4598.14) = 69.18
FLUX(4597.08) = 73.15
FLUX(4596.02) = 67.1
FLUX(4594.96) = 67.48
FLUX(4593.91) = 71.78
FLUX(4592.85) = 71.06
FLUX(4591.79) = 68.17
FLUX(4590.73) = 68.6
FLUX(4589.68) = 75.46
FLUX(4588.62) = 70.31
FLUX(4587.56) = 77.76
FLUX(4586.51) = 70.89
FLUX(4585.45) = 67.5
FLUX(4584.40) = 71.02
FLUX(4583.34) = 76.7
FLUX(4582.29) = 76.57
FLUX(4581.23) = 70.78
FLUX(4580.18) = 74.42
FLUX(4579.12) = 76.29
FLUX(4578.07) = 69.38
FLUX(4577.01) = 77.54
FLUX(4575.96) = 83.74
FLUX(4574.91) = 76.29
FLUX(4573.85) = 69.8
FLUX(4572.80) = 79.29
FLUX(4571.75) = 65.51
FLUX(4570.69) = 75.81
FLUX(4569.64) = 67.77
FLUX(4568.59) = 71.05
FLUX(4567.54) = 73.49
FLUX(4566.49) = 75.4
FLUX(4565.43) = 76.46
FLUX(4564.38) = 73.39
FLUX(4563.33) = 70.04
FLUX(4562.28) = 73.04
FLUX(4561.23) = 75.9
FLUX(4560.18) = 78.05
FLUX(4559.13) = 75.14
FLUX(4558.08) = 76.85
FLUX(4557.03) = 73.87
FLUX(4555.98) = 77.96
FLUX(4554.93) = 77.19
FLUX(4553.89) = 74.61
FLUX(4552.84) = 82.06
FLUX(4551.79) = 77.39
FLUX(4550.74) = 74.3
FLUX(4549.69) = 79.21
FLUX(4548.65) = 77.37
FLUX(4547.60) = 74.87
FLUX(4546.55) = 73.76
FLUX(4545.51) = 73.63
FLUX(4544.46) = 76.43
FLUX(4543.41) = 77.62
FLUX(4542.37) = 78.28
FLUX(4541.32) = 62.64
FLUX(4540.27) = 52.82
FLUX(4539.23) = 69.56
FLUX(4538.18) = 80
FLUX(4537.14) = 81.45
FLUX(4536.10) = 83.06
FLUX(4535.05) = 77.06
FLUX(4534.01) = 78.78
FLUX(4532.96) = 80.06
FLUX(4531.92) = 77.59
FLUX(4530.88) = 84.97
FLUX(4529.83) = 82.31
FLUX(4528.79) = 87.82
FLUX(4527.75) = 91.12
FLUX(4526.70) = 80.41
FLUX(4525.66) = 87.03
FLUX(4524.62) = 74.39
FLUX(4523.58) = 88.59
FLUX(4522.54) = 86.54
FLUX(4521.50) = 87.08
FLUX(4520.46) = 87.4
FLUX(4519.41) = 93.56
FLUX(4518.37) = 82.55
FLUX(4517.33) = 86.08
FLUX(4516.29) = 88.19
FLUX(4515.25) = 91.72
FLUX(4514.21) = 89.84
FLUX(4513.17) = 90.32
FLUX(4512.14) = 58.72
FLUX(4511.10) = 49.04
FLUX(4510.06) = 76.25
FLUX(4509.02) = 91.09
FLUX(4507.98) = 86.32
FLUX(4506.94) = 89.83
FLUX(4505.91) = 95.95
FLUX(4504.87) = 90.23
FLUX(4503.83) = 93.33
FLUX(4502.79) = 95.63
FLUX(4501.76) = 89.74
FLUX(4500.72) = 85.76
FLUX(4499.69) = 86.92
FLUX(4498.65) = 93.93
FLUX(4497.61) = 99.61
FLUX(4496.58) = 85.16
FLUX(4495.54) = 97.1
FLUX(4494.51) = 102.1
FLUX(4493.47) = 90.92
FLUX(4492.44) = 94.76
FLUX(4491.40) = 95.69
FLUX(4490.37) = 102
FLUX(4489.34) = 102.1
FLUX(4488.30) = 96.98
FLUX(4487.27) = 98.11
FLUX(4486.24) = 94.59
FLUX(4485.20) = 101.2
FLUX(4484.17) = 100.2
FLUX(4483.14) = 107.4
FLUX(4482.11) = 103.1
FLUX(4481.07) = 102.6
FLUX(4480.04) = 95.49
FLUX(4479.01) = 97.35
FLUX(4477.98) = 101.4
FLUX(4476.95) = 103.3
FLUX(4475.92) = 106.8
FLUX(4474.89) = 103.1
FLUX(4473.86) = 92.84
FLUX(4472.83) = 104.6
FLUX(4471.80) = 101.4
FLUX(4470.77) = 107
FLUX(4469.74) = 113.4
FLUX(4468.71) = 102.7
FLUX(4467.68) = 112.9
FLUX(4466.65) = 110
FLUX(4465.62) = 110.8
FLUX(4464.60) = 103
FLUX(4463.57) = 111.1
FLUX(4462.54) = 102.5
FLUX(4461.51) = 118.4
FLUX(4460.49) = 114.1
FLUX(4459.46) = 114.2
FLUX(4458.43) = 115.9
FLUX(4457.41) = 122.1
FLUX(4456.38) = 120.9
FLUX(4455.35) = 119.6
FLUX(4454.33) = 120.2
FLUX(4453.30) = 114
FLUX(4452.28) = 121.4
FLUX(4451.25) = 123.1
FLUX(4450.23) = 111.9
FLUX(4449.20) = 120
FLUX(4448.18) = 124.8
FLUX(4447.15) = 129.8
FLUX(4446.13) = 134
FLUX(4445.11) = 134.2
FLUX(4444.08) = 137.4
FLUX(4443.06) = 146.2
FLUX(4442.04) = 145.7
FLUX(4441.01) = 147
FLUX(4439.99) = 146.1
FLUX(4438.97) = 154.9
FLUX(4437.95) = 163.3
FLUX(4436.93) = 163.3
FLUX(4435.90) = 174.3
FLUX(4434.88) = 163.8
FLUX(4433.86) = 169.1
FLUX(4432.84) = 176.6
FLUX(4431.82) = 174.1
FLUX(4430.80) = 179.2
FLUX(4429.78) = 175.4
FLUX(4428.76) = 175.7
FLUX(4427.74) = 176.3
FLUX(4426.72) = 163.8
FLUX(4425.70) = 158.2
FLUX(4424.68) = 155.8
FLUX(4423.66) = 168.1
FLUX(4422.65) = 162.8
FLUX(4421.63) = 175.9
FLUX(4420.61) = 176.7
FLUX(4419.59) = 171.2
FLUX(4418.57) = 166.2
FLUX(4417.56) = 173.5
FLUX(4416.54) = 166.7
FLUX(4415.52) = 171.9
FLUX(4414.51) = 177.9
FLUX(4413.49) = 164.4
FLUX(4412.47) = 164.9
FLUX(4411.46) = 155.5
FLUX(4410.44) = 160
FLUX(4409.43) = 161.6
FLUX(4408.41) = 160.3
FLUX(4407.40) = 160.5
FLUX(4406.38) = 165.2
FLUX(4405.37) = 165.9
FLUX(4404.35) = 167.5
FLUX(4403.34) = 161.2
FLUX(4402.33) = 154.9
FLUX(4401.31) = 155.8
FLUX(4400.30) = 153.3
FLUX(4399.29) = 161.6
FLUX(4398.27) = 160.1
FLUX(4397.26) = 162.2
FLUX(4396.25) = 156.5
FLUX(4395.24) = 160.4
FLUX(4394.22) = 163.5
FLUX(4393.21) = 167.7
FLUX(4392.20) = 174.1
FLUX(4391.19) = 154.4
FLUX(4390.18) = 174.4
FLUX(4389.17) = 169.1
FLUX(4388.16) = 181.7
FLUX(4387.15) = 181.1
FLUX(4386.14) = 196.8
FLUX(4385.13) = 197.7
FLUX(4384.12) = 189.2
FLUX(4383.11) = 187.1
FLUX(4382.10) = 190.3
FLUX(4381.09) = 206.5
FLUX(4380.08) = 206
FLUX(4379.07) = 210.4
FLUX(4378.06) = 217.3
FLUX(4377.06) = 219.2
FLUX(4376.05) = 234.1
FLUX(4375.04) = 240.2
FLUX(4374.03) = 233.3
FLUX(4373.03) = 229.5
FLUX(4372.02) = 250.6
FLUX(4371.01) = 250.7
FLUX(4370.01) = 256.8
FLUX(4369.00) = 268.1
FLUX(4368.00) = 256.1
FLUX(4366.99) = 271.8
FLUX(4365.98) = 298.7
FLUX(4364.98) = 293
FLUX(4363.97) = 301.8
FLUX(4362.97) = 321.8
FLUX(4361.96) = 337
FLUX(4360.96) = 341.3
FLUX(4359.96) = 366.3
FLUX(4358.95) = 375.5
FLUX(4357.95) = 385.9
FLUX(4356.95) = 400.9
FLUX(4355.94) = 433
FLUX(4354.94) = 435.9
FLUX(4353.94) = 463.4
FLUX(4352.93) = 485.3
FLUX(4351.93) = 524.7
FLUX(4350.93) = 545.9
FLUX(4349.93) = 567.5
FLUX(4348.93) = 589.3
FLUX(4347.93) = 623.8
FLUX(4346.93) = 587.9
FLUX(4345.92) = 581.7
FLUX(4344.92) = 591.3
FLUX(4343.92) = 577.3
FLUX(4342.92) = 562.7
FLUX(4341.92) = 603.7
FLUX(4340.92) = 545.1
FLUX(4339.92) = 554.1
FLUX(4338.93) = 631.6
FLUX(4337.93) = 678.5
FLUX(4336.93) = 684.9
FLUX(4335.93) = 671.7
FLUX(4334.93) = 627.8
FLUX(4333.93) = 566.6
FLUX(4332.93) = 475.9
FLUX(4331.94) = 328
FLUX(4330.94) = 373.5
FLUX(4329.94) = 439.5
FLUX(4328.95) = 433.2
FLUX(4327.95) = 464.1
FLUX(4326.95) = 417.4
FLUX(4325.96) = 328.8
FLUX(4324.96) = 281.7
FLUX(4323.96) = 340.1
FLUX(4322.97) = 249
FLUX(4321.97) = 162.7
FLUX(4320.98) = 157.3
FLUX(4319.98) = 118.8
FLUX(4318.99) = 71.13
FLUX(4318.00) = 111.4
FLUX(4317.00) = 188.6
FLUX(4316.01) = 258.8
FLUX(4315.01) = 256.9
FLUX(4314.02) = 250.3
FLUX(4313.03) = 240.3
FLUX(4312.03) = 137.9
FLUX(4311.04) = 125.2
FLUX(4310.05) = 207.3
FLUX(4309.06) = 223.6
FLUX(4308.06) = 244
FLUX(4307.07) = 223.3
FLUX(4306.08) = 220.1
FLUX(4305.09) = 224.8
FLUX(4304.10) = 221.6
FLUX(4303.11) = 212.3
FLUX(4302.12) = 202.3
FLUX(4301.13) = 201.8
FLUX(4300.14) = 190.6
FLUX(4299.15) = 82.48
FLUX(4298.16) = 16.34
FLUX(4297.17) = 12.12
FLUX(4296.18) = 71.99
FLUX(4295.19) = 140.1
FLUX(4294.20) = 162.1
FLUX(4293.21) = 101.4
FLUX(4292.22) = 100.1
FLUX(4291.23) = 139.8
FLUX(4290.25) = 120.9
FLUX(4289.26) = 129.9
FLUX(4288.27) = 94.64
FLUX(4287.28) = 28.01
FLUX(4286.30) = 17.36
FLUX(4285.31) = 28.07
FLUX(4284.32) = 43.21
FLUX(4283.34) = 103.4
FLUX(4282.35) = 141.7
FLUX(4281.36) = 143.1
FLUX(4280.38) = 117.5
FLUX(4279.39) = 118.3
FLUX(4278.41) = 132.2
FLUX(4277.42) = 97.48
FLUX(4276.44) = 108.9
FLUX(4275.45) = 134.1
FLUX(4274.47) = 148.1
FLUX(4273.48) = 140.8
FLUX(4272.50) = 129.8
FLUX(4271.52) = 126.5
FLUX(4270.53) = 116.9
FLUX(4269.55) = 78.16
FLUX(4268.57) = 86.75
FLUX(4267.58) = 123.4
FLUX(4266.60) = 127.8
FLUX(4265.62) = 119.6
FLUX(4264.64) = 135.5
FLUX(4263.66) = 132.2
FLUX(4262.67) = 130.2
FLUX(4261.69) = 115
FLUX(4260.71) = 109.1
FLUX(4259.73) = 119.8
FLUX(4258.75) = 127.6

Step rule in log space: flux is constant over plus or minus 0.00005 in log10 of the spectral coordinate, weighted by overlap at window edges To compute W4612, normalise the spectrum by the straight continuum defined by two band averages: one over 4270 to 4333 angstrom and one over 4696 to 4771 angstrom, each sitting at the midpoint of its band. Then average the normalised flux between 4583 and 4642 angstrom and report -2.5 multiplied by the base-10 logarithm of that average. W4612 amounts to 0.33 mag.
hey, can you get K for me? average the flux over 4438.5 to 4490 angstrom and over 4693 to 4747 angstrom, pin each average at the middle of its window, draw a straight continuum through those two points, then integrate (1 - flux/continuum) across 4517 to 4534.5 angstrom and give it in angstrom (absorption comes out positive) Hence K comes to 3.2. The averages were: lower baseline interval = 114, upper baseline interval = 68.7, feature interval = 84.4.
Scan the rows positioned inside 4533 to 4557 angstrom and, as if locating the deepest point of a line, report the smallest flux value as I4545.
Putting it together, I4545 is 52.82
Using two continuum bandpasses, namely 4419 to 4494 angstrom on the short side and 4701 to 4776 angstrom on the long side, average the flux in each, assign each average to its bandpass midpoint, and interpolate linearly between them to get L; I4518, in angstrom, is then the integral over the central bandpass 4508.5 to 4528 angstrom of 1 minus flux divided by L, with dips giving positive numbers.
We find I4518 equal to 5.39 angstrom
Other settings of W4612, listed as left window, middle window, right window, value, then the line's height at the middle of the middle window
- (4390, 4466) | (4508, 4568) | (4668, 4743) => 0.457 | 120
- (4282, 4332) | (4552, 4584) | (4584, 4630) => 0.167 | 87.4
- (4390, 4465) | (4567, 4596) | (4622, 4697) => 0.392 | 104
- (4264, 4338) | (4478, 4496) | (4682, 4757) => 0.412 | 145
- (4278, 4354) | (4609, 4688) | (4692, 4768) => 0.375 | 115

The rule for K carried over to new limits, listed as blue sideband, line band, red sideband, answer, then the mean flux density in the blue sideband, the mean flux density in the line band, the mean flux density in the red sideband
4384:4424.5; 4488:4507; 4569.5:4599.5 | 3.9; 168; 94.2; 72.6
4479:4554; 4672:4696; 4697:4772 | -1.4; 85.9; 77.5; 69.5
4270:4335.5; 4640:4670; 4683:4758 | 1.5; 195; 84.8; 69.7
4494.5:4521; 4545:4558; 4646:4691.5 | 1.5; 87.3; 76.4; 82.9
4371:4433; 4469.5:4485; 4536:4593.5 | 3.3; 179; 102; 74.1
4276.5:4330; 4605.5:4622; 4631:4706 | 4.0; 174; 71.2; 79.7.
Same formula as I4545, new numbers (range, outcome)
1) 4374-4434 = 153.3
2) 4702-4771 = 60.93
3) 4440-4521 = 49.04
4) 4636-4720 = 62.6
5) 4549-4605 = 65.51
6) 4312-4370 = 71.13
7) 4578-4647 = 65.71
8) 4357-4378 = 219.2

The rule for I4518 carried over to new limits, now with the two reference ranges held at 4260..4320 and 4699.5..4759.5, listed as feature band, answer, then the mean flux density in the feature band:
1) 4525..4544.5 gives 4.1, 78.4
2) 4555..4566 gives 2.3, 75.1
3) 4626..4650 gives 1.3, 78.4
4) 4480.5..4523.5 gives 5.4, 91.2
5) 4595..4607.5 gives 2.2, 73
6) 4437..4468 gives -3.8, 126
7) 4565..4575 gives 2.2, 72.8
